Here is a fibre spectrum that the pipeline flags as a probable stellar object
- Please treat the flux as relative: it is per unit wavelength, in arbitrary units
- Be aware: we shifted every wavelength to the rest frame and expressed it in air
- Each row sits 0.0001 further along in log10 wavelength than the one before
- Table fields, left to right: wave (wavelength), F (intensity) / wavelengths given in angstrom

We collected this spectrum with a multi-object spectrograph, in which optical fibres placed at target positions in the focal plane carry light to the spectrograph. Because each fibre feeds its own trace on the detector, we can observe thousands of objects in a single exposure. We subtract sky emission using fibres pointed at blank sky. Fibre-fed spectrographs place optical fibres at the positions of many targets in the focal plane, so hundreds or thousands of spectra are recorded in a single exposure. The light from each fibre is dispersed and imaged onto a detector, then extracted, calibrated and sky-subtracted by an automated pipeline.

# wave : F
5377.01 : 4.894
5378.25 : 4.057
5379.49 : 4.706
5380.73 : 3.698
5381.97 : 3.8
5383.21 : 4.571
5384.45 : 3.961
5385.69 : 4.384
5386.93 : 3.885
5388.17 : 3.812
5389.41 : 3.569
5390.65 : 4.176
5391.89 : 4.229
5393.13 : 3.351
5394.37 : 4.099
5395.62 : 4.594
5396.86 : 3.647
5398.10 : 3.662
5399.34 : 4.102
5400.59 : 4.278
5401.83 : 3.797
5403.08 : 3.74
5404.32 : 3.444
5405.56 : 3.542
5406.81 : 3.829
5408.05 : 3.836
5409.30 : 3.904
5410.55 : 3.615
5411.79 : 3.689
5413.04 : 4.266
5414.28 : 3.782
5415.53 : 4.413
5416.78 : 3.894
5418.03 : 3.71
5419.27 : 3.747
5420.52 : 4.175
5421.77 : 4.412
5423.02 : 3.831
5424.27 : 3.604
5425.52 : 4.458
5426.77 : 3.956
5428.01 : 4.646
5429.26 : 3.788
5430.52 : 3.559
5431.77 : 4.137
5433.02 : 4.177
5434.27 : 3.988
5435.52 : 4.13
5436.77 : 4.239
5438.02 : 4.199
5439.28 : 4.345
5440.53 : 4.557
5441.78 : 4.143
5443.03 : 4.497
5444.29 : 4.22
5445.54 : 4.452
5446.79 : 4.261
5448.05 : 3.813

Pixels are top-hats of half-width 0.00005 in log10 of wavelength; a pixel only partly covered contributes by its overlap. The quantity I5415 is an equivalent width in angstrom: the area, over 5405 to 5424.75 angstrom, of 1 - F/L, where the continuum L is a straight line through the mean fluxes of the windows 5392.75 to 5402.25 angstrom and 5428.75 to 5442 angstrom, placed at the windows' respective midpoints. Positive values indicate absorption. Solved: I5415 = 0.7 angstrom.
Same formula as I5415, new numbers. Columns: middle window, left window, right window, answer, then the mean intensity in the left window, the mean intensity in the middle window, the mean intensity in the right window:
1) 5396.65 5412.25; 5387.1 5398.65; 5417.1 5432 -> 0.6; 3.91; 3.78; 4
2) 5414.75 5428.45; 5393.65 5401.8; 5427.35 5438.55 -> 0.0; 4.04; 4.07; 4.1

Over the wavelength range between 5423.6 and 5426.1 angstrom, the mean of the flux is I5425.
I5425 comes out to 4.02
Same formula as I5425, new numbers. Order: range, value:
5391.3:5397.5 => 3.98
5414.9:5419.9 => 3.94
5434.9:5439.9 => 4.22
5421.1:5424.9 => 3.95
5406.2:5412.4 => 3.78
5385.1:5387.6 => 4.13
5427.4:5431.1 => 3.99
